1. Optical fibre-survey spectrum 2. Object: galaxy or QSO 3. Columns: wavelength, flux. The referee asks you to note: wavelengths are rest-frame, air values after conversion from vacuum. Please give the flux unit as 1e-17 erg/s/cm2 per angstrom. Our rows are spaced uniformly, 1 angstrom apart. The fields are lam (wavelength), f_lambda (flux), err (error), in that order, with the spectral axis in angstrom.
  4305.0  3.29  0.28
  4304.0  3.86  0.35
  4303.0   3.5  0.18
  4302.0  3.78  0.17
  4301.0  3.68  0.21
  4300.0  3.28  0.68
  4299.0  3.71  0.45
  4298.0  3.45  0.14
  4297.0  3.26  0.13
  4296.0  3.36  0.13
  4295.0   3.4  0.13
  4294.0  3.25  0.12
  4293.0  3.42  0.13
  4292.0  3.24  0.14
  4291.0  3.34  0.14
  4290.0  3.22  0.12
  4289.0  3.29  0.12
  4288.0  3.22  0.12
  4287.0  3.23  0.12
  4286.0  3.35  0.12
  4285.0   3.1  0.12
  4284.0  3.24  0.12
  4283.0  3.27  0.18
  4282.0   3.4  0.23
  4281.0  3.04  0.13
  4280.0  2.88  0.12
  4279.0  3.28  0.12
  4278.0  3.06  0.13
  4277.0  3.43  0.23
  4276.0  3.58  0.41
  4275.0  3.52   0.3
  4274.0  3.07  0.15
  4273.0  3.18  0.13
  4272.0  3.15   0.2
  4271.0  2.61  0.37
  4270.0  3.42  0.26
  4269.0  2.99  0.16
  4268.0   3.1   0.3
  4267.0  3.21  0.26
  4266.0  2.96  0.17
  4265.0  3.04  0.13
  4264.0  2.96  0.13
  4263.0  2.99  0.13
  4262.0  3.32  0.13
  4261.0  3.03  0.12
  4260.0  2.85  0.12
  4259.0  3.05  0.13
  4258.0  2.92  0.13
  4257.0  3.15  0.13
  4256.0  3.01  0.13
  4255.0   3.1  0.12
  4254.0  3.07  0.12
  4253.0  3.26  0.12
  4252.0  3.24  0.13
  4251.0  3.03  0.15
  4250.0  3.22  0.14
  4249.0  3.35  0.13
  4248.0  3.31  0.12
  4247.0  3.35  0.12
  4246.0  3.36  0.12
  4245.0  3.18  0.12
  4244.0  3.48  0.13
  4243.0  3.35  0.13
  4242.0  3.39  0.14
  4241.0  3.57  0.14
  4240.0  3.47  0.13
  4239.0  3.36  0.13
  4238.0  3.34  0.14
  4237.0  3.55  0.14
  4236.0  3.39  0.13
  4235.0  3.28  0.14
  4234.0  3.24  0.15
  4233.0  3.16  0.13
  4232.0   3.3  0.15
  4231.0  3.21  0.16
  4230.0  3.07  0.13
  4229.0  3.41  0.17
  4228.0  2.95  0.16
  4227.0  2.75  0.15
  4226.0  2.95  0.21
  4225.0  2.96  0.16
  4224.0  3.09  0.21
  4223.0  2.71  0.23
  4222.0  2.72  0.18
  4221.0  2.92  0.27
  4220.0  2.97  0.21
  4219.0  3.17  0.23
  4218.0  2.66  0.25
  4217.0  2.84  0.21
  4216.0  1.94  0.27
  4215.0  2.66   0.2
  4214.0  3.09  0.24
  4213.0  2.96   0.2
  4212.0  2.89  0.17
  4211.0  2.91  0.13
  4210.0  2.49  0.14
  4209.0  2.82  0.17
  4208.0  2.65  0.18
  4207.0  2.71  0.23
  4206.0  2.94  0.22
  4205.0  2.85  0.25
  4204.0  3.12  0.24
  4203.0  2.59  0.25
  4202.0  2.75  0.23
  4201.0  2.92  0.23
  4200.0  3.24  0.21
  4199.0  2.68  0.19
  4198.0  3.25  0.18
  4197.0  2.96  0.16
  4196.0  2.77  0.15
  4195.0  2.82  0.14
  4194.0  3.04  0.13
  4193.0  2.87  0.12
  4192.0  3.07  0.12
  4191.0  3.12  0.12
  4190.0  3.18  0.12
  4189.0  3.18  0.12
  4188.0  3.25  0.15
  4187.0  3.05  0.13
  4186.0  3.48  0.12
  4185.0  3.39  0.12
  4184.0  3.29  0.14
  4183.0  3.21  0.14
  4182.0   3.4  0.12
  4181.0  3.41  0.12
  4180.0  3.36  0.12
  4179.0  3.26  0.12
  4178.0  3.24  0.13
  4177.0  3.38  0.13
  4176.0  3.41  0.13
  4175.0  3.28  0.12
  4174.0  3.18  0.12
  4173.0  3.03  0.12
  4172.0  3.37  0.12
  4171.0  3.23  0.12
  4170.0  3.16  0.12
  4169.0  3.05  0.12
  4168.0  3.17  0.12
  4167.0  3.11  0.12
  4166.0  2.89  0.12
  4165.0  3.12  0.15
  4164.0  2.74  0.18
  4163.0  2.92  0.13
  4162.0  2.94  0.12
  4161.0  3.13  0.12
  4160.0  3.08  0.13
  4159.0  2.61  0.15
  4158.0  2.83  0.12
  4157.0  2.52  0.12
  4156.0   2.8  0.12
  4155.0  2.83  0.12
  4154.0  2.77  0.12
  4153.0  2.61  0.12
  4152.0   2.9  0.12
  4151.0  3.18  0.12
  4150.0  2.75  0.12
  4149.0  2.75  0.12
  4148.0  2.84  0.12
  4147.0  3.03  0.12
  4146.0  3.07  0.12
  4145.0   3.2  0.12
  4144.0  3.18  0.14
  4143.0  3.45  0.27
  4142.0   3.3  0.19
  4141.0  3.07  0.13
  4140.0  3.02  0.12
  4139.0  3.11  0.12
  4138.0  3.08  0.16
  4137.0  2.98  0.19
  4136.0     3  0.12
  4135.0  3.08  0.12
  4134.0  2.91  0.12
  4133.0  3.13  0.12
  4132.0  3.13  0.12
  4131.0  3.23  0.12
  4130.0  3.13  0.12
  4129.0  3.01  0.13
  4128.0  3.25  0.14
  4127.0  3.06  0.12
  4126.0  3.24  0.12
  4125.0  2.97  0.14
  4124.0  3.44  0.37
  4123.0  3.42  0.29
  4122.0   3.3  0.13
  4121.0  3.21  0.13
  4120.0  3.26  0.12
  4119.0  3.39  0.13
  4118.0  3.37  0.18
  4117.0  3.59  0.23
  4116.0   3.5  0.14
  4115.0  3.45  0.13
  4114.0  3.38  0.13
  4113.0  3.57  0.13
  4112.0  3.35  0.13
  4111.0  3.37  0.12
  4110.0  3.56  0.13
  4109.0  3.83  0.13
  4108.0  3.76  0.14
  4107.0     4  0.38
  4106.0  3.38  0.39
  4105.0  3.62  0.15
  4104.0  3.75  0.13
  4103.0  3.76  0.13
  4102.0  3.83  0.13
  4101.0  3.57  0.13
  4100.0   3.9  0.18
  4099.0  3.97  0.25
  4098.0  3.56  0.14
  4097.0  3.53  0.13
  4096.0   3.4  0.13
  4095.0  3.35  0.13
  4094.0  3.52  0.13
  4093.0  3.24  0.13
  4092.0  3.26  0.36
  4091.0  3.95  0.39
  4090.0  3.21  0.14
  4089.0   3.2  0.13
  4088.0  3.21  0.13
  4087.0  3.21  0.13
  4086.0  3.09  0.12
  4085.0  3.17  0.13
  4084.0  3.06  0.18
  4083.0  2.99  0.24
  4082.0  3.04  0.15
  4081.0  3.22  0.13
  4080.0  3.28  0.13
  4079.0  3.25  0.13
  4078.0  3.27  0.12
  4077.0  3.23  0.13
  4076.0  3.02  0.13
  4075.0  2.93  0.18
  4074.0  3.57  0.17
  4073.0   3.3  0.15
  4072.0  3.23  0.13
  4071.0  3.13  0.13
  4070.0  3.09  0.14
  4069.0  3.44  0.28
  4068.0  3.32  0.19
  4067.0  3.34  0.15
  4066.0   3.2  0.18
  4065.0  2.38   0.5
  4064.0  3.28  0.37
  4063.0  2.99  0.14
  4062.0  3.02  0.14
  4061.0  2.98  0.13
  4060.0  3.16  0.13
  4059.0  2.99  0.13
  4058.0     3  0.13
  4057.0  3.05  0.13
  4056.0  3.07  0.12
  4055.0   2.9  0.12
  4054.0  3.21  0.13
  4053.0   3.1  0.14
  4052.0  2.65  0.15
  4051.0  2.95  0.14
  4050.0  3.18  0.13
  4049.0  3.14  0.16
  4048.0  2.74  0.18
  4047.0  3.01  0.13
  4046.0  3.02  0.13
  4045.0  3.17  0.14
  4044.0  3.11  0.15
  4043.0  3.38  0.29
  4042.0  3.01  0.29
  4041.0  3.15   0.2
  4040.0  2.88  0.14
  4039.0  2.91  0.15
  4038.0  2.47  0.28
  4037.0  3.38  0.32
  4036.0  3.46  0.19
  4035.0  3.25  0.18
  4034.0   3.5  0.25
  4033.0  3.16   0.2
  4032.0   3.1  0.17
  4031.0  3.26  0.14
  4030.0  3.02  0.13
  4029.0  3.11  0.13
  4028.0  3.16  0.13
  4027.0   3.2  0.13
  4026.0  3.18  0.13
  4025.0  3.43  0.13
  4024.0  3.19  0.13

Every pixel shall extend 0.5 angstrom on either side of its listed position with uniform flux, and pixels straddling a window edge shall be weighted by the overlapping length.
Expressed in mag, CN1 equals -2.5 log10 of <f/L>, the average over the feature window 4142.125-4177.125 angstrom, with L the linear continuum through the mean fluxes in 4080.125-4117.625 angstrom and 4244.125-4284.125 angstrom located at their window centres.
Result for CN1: 0.12 mag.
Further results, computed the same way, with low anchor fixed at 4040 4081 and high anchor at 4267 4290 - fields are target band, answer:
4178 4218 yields 0.064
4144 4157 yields 0.091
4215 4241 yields 0.042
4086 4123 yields -0.124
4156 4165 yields 0.105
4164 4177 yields -0.002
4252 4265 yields 0.044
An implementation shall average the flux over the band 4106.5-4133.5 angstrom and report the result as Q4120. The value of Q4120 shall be 3.37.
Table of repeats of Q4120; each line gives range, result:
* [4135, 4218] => 3.01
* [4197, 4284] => 3.08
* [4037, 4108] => 3.23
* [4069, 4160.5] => 3.24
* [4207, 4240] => 2.98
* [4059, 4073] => 3.12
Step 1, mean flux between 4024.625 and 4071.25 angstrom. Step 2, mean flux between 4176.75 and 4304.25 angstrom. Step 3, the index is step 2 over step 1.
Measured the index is 1.0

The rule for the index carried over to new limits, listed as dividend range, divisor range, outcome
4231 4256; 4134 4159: 1.11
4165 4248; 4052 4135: 0.94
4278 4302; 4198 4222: 1.17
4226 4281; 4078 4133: 0.94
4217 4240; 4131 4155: 1.03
